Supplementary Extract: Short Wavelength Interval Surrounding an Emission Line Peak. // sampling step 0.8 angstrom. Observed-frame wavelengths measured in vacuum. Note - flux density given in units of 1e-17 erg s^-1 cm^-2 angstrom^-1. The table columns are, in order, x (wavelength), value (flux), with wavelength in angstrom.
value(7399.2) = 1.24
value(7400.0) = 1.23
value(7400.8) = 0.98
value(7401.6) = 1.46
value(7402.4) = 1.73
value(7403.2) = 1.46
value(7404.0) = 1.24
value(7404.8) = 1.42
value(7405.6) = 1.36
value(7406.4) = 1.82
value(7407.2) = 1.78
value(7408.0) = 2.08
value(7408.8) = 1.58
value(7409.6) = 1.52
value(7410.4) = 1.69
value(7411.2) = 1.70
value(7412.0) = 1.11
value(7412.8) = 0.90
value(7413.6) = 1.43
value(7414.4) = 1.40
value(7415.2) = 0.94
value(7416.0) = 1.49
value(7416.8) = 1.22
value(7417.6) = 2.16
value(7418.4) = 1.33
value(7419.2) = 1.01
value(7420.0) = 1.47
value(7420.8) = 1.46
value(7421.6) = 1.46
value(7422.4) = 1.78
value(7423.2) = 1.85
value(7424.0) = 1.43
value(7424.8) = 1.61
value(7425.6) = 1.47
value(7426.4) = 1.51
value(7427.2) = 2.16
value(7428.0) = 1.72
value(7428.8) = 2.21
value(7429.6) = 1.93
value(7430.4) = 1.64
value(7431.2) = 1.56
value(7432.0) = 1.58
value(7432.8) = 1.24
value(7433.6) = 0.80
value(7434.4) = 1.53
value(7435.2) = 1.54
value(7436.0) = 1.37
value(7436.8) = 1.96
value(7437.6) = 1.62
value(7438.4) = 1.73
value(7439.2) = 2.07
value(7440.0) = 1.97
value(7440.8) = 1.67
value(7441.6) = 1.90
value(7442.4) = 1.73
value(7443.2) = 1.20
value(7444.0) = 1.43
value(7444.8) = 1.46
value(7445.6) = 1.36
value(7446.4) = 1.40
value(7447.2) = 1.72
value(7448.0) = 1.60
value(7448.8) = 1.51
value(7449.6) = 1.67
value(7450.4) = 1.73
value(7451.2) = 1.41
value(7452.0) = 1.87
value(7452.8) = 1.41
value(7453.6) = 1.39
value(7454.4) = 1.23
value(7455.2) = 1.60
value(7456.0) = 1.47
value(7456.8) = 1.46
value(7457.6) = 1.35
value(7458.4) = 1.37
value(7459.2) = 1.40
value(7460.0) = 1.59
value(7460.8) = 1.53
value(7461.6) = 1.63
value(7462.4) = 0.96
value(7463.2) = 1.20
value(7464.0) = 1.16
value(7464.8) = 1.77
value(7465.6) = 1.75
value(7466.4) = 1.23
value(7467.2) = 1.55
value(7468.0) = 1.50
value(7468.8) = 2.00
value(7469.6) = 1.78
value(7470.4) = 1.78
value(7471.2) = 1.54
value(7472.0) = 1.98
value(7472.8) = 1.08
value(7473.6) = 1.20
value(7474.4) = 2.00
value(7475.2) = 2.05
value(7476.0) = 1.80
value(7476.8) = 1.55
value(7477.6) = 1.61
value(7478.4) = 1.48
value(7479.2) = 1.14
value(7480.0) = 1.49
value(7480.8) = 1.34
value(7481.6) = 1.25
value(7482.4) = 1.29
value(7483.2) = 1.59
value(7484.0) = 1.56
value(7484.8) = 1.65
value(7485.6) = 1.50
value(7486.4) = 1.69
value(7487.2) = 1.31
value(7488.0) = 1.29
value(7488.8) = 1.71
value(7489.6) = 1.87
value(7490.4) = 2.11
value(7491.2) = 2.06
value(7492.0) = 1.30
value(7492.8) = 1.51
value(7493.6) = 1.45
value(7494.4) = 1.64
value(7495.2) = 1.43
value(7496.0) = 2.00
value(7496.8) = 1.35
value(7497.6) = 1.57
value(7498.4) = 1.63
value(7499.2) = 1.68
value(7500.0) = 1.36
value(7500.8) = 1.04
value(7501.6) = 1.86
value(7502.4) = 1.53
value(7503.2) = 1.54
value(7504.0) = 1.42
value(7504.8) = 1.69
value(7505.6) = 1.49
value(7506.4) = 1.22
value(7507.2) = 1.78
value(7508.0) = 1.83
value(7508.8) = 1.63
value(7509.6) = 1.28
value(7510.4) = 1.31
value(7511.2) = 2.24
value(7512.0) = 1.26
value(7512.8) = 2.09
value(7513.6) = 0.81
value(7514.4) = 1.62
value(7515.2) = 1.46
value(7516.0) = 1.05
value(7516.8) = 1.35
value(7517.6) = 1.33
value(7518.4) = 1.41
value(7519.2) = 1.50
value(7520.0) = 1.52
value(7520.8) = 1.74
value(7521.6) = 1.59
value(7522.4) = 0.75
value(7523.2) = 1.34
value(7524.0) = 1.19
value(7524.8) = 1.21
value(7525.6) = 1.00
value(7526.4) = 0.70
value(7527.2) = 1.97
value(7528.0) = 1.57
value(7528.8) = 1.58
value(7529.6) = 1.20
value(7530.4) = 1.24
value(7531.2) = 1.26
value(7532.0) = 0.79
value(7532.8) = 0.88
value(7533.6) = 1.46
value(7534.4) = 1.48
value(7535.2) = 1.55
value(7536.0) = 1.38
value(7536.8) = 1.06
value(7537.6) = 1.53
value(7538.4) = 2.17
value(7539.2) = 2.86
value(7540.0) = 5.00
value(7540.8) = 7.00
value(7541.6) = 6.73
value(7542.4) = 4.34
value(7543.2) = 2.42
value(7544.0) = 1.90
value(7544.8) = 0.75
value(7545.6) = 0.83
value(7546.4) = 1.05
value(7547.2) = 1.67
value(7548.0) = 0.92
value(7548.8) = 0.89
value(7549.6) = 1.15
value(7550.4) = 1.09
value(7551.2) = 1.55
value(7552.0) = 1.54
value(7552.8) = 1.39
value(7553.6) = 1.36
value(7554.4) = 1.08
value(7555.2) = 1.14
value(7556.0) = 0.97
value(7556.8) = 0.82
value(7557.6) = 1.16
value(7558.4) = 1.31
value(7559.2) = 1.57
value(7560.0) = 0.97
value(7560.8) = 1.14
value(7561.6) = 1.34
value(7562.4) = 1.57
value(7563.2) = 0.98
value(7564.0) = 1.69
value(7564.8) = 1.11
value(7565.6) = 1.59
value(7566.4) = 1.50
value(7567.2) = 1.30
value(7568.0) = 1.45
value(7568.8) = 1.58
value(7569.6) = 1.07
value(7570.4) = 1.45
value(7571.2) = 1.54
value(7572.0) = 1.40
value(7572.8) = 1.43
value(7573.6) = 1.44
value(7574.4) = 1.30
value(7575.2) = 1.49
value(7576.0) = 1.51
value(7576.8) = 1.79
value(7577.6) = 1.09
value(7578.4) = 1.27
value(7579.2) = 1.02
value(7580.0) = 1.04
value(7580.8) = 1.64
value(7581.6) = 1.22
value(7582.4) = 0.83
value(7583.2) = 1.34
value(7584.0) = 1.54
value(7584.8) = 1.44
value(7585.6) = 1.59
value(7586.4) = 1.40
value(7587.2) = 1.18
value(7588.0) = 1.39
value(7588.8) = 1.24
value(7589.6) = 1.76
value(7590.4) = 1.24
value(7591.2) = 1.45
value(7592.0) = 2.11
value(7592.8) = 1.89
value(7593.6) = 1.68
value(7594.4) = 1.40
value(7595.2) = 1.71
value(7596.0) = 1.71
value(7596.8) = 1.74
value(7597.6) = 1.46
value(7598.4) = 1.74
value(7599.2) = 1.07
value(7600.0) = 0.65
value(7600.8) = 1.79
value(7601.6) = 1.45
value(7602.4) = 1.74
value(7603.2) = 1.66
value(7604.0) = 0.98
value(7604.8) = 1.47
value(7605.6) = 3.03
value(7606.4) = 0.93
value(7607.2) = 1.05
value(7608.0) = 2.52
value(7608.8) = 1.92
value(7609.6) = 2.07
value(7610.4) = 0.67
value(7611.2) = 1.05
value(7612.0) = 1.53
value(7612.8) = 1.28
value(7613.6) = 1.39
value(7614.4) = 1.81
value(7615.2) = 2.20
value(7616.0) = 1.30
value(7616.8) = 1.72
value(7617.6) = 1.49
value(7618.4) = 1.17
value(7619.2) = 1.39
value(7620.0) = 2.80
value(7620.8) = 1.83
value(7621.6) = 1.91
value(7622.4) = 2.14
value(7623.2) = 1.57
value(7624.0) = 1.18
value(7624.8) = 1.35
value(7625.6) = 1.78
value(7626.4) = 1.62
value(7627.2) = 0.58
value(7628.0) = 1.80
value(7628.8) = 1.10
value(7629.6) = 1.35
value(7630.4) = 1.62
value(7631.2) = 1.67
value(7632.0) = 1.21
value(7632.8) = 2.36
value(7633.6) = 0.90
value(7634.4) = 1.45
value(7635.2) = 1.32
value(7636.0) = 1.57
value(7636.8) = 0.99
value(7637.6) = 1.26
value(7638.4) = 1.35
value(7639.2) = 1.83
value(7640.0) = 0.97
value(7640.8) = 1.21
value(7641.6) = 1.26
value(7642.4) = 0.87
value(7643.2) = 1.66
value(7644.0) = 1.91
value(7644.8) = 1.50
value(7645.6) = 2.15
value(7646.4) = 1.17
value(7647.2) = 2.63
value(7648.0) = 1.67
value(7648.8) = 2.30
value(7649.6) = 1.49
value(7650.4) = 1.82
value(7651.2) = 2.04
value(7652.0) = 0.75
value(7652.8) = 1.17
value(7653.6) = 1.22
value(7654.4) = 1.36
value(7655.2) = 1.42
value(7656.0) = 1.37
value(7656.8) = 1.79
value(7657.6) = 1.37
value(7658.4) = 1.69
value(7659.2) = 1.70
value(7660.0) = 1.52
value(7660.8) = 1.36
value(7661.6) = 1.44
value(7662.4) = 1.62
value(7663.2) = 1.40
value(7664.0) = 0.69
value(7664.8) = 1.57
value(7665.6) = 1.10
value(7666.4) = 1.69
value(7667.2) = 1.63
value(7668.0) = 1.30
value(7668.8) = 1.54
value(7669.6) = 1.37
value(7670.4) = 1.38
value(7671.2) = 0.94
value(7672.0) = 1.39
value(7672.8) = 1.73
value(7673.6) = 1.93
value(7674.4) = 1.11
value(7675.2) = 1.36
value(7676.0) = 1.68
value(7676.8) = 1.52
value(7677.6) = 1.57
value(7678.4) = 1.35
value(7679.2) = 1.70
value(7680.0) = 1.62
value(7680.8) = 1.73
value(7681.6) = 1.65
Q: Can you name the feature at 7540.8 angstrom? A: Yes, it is H-beta 4861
